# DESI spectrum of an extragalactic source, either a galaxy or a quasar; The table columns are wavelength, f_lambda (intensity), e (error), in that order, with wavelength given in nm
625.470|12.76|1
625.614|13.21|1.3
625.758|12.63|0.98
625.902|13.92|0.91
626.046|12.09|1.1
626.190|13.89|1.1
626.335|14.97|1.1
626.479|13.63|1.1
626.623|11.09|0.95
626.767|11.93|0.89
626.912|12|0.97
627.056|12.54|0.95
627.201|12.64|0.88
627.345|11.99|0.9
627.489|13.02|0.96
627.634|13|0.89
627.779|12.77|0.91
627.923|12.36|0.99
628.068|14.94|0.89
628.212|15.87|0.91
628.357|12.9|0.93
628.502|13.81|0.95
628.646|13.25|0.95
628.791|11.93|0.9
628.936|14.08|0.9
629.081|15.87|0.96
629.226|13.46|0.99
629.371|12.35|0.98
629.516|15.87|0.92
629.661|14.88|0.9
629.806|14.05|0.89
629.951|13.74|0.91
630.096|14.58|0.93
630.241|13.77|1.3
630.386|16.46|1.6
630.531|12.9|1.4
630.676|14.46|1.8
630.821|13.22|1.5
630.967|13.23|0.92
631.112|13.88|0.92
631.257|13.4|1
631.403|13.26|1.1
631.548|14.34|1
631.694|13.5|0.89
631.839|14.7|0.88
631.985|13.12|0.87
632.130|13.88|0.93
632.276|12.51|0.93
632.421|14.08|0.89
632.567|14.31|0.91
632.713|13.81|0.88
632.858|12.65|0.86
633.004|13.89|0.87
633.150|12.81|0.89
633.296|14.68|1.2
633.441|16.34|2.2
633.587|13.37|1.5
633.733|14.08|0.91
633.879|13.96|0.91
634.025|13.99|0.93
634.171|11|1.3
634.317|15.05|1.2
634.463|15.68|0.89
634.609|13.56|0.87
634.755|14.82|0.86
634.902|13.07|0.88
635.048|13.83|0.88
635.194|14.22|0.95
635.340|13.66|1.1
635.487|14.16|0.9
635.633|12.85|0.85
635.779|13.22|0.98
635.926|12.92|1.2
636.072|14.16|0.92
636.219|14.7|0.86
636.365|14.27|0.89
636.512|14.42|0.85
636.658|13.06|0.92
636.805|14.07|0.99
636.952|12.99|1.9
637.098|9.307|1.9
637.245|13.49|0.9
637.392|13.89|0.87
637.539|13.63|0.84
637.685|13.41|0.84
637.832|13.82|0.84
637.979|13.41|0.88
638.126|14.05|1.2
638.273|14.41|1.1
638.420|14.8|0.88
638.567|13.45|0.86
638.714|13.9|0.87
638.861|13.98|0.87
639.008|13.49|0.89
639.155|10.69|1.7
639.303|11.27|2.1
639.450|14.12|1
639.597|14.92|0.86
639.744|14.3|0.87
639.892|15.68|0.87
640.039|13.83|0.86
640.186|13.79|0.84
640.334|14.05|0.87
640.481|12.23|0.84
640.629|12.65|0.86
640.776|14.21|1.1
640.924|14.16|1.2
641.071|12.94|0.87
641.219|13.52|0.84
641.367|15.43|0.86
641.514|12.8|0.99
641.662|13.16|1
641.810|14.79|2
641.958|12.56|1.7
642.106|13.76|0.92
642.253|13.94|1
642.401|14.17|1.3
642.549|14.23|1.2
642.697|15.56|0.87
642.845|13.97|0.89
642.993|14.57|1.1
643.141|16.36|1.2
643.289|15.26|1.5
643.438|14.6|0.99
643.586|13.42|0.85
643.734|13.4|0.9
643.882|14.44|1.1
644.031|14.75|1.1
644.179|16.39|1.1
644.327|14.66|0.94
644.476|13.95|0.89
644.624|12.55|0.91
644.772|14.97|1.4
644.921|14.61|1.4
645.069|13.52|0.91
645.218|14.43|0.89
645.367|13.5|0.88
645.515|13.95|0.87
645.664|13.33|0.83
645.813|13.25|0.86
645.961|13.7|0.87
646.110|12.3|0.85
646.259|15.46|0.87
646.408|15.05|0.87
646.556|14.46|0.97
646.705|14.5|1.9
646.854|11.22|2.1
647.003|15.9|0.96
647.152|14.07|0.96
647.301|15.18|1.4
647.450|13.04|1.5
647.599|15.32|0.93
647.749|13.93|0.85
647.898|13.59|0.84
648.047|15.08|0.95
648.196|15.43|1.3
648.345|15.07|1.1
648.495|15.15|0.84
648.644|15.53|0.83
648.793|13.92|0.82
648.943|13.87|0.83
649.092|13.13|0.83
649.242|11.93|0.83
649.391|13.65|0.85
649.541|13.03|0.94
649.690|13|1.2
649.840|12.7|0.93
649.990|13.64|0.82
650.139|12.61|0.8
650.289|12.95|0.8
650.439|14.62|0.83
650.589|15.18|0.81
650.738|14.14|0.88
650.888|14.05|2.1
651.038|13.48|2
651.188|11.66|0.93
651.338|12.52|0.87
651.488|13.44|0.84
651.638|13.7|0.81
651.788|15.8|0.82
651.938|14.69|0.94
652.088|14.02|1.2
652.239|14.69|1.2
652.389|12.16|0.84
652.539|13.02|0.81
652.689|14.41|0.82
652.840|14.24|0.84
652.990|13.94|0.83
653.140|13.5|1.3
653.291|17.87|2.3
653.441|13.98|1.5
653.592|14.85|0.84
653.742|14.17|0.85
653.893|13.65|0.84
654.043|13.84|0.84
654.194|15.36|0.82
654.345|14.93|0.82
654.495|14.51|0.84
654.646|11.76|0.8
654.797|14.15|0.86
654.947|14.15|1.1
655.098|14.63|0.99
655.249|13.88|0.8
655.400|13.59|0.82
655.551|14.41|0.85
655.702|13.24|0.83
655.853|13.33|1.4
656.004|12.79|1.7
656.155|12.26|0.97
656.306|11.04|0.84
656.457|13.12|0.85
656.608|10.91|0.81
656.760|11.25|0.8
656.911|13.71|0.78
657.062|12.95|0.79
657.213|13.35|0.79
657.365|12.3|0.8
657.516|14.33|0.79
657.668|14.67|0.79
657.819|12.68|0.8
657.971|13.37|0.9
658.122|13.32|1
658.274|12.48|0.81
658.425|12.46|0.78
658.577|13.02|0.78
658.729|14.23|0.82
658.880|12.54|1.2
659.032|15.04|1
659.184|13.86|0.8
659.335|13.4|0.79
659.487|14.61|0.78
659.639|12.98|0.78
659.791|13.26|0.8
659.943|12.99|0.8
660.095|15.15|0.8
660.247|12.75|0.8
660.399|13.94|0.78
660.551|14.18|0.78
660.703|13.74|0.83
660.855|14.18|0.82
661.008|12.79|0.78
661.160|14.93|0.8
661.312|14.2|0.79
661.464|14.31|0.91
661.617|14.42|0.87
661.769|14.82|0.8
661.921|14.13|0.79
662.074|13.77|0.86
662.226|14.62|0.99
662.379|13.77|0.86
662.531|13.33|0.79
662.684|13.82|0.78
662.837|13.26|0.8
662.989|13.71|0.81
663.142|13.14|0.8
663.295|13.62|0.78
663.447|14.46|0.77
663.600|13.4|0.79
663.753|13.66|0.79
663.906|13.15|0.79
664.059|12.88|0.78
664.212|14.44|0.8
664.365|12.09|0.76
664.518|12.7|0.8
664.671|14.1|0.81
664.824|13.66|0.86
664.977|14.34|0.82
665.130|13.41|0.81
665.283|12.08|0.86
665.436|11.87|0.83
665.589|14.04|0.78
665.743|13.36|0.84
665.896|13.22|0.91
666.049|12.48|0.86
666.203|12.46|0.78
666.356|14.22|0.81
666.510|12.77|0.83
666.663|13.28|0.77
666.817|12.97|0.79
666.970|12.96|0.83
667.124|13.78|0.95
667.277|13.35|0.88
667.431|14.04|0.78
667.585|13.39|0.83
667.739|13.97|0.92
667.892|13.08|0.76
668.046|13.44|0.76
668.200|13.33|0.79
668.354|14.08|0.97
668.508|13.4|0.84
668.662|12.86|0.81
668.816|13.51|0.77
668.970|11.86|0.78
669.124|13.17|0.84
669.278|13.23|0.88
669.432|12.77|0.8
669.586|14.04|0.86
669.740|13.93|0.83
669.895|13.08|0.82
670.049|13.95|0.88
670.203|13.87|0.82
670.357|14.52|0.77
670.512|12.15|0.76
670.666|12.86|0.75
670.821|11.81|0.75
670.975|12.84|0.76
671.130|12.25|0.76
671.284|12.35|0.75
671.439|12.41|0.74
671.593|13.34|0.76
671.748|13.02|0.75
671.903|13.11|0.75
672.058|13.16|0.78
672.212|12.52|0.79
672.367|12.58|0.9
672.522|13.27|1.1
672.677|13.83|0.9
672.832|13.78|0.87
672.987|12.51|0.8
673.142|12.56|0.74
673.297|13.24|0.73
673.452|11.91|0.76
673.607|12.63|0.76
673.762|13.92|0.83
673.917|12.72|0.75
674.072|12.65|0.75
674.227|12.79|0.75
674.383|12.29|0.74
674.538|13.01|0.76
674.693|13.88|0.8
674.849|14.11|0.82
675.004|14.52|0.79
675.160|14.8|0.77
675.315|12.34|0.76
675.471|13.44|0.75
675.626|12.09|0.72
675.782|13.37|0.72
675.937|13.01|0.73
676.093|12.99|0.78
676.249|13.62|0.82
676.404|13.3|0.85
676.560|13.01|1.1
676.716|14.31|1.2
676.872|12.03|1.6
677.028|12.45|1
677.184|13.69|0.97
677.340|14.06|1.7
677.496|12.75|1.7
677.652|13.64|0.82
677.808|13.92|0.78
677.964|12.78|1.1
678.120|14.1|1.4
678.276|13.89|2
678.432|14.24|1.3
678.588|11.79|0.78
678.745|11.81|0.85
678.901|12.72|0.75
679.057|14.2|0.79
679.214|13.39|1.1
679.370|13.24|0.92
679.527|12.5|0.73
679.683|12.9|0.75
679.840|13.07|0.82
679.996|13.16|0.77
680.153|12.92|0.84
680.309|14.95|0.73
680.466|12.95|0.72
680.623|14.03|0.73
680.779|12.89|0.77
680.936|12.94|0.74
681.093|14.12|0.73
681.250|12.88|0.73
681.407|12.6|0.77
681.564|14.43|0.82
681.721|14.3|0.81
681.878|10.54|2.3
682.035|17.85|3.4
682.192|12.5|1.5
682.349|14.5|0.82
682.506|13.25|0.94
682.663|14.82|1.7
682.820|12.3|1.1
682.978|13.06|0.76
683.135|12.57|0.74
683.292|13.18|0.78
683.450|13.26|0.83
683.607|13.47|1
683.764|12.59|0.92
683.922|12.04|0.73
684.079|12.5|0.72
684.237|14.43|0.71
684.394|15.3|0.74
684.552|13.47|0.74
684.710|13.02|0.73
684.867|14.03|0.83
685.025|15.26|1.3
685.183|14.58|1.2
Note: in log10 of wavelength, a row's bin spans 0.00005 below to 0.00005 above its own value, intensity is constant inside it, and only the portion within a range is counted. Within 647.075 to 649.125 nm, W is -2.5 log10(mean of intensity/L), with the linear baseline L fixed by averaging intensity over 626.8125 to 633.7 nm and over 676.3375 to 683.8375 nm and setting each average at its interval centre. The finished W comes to -0.07 mag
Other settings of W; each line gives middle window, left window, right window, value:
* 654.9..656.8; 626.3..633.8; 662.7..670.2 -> 0.04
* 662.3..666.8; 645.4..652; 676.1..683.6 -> 0.02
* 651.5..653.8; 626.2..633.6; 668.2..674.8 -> -0.08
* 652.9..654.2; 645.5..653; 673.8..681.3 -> -0.06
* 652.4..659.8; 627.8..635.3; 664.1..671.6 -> -0.01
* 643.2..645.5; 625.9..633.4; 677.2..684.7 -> -0.06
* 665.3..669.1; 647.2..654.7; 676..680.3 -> 0.03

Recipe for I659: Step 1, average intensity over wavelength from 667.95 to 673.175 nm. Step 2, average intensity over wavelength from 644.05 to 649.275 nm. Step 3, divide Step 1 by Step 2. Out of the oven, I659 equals 0.92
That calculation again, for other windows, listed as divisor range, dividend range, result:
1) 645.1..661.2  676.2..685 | 0.97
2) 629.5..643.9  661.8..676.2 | 0.96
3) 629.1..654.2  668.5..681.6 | 0.95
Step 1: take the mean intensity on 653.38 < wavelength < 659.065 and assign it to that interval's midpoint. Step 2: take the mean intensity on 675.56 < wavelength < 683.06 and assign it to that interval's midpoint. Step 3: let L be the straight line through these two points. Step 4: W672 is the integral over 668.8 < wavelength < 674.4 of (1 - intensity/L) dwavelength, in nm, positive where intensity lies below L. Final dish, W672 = 0.16 nm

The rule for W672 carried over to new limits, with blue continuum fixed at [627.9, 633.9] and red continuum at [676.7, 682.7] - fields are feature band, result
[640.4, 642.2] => 0.038 nm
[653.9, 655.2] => -0.044 nm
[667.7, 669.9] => 0.033 nm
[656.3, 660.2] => 0.115 nm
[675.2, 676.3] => 0.034 nm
